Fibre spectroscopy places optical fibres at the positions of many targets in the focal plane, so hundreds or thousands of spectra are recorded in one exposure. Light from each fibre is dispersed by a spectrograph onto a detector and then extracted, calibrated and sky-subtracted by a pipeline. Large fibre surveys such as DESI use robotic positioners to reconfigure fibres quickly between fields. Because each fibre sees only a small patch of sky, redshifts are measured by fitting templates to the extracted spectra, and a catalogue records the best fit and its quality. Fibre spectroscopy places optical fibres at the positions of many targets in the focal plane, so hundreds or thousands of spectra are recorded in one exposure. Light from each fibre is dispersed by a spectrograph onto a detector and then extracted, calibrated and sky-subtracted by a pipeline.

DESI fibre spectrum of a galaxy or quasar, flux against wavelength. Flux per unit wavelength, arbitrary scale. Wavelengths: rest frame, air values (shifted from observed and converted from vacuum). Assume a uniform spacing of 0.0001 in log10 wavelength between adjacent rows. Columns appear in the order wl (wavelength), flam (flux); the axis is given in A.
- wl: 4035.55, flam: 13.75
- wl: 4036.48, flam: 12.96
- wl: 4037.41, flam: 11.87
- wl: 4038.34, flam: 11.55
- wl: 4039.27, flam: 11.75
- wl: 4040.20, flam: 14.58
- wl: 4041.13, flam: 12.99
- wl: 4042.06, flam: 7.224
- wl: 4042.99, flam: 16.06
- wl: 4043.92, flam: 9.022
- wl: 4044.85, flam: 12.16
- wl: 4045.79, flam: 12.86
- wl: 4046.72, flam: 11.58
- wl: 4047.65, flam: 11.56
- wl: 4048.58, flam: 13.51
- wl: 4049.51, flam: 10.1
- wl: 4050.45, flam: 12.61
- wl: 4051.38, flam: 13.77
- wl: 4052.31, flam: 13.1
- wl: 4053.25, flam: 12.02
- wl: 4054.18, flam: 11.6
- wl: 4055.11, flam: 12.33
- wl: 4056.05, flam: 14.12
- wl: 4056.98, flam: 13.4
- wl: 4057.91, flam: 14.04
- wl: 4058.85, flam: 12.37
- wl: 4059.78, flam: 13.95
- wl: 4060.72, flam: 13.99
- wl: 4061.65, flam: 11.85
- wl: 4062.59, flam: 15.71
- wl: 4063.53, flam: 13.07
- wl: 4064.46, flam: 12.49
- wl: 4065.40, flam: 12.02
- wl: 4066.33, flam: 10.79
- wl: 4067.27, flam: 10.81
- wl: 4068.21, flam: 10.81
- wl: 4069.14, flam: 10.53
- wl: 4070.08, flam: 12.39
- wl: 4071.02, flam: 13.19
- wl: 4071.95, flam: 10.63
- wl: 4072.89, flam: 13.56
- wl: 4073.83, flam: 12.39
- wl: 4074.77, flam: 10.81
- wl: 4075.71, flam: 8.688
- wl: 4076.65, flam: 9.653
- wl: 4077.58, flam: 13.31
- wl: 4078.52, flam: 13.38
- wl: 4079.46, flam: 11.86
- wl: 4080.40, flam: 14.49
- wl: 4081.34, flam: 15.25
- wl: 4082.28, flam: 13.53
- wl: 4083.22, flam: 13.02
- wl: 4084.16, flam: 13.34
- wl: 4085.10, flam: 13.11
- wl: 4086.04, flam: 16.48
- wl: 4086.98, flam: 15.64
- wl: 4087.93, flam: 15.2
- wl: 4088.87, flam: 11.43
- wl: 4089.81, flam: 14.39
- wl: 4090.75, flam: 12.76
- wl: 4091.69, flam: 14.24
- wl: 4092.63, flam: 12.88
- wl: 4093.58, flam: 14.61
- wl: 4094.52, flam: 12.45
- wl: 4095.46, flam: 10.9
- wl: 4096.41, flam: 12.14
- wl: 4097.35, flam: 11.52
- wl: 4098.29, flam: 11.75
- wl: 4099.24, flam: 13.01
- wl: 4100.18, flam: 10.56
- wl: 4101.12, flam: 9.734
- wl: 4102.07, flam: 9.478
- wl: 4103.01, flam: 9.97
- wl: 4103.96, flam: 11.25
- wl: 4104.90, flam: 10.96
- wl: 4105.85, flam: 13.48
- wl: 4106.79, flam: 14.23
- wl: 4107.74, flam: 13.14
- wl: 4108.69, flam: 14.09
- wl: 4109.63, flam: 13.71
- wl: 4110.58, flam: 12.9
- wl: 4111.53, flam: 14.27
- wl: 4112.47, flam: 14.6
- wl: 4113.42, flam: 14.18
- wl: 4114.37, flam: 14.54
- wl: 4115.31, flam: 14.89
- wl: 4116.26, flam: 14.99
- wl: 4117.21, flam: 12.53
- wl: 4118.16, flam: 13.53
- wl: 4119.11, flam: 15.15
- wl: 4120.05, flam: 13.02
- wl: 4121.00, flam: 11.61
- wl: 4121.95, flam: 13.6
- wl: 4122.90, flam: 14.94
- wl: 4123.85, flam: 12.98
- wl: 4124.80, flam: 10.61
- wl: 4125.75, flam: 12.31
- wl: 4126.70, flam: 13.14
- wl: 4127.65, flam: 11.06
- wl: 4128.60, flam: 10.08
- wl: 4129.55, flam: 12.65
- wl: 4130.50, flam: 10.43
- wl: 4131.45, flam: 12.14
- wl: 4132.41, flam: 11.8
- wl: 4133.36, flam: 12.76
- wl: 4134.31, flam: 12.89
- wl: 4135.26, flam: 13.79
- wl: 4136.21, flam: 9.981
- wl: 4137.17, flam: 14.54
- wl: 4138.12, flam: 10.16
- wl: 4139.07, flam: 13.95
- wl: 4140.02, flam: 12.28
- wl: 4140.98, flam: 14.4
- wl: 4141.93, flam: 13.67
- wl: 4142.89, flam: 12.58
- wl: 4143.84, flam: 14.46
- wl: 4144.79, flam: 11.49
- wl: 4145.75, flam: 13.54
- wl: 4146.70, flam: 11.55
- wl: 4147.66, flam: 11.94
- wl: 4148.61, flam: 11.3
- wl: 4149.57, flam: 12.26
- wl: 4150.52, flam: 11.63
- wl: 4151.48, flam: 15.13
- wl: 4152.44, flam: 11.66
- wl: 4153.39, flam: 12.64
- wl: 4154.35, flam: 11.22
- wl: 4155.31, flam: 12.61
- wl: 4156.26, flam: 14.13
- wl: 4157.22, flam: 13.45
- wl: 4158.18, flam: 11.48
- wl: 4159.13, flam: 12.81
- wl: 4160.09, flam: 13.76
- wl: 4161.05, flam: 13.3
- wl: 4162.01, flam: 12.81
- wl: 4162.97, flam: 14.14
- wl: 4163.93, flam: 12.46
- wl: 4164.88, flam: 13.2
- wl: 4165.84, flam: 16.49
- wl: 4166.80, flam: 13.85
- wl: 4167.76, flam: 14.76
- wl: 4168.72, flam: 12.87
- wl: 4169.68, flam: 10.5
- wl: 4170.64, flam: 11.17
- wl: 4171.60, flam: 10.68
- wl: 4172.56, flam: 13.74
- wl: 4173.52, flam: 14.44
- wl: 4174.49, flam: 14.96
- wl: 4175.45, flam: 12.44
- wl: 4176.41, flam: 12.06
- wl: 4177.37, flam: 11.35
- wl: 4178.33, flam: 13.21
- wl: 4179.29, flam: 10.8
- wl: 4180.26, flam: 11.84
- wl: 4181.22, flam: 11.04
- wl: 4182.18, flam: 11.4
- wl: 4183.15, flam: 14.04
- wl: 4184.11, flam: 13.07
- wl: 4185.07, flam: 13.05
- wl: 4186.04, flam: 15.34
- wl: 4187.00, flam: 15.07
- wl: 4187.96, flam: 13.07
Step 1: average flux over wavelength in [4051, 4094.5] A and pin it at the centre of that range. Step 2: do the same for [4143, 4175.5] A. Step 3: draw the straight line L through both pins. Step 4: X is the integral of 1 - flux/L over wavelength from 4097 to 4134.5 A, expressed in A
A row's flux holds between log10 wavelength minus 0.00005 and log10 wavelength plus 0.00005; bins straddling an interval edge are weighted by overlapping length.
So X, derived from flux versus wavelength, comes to 0.83 A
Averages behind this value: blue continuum 12.9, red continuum 12.9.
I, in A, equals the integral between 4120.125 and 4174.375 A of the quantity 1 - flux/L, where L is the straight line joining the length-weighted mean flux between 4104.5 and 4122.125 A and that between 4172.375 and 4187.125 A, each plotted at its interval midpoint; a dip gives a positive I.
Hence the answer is 2.4 A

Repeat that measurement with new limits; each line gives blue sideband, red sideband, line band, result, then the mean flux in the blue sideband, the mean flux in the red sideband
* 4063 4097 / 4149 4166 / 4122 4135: 0.67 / 12.7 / 13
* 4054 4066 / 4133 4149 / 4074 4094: -0.32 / 13.2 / 12.7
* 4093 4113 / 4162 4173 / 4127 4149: 0.69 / 12.3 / 13.1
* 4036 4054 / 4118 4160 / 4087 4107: 0.17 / 12.2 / 12.6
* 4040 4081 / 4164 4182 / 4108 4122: -1.50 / 12.3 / 12.7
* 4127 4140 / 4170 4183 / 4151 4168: -1.58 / 12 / 12.3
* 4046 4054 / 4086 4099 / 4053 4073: 0.06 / 12.3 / 13.2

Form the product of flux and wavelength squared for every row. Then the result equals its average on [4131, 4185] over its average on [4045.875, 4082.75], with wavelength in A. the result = 1.1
